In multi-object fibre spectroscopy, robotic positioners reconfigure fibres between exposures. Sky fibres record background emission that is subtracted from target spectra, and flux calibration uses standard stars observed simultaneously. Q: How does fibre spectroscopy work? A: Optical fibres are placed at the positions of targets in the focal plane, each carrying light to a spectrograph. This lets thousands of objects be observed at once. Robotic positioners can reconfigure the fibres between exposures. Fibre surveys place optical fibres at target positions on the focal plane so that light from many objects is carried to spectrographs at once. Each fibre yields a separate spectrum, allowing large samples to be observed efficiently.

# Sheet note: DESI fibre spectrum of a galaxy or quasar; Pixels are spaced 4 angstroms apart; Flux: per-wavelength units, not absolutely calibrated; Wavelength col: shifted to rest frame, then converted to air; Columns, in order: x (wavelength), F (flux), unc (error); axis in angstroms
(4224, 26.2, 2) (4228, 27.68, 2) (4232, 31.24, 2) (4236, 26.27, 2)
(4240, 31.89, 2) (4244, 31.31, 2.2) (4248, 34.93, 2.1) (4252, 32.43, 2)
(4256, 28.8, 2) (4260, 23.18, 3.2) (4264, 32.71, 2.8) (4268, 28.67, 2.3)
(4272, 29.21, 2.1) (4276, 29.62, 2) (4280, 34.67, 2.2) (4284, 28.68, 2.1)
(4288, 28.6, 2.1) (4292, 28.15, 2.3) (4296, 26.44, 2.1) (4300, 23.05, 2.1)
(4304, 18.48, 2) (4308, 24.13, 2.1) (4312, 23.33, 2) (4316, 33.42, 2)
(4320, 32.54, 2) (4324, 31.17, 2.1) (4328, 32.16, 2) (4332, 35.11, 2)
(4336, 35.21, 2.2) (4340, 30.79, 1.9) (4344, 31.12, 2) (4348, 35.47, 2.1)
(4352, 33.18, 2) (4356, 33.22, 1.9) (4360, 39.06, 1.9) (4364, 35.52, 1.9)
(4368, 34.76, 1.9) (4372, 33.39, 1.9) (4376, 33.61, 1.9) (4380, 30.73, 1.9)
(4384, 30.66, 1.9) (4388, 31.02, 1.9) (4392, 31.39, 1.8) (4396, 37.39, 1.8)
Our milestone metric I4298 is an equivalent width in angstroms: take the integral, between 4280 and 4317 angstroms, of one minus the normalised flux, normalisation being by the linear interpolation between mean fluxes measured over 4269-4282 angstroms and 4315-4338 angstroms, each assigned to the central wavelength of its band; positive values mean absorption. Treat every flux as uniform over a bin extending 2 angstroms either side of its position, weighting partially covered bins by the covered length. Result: 6.6 angstroms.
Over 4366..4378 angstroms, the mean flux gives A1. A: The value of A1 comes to 33.9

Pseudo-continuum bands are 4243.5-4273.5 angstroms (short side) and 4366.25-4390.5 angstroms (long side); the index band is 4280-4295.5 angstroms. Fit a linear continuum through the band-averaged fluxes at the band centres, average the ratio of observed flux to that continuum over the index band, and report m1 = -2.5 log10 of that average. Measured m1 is 0.06 mag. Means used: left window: 30.1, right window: 32.3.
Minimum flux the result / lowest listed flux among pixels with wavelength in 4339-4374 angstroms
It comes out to 30.79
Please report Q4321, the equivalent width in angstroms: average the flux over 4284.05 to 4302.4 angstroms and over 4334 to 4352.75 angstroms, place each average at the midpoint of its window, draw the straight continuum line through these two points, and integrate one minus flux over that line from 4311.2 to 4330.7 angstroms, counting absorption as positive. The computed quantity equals -0.6 angstroms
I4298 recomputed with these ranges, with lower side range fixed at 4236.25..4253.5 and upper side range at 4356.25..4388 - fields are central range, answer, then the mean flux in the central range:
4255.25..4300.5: 5.3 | 28.7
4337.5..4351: 0.3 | 32.6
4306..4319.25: 2.2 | 27.5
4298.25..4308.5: 3.5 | 21.5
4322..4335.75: 0.0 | 33.1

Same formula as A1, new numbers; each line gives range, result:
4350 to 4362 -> 35.2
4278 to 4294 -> 30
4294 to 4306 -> 22.7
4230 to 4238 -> 28.8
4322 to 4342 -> 32.9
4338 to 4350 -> 32.5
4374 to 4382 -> 32.2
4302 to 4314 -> 22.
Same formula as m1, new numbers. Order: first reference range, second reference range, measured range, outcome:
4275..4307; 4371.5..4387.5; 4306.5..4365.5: -0.10 mag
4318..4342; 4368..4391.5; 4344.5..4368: -0.08 mag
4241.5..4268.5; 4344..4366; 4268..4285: 0.03 mag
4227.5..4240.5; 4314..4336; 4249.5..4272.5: 0.04 mag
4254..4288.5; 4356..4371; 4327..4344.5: 0.03 mag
